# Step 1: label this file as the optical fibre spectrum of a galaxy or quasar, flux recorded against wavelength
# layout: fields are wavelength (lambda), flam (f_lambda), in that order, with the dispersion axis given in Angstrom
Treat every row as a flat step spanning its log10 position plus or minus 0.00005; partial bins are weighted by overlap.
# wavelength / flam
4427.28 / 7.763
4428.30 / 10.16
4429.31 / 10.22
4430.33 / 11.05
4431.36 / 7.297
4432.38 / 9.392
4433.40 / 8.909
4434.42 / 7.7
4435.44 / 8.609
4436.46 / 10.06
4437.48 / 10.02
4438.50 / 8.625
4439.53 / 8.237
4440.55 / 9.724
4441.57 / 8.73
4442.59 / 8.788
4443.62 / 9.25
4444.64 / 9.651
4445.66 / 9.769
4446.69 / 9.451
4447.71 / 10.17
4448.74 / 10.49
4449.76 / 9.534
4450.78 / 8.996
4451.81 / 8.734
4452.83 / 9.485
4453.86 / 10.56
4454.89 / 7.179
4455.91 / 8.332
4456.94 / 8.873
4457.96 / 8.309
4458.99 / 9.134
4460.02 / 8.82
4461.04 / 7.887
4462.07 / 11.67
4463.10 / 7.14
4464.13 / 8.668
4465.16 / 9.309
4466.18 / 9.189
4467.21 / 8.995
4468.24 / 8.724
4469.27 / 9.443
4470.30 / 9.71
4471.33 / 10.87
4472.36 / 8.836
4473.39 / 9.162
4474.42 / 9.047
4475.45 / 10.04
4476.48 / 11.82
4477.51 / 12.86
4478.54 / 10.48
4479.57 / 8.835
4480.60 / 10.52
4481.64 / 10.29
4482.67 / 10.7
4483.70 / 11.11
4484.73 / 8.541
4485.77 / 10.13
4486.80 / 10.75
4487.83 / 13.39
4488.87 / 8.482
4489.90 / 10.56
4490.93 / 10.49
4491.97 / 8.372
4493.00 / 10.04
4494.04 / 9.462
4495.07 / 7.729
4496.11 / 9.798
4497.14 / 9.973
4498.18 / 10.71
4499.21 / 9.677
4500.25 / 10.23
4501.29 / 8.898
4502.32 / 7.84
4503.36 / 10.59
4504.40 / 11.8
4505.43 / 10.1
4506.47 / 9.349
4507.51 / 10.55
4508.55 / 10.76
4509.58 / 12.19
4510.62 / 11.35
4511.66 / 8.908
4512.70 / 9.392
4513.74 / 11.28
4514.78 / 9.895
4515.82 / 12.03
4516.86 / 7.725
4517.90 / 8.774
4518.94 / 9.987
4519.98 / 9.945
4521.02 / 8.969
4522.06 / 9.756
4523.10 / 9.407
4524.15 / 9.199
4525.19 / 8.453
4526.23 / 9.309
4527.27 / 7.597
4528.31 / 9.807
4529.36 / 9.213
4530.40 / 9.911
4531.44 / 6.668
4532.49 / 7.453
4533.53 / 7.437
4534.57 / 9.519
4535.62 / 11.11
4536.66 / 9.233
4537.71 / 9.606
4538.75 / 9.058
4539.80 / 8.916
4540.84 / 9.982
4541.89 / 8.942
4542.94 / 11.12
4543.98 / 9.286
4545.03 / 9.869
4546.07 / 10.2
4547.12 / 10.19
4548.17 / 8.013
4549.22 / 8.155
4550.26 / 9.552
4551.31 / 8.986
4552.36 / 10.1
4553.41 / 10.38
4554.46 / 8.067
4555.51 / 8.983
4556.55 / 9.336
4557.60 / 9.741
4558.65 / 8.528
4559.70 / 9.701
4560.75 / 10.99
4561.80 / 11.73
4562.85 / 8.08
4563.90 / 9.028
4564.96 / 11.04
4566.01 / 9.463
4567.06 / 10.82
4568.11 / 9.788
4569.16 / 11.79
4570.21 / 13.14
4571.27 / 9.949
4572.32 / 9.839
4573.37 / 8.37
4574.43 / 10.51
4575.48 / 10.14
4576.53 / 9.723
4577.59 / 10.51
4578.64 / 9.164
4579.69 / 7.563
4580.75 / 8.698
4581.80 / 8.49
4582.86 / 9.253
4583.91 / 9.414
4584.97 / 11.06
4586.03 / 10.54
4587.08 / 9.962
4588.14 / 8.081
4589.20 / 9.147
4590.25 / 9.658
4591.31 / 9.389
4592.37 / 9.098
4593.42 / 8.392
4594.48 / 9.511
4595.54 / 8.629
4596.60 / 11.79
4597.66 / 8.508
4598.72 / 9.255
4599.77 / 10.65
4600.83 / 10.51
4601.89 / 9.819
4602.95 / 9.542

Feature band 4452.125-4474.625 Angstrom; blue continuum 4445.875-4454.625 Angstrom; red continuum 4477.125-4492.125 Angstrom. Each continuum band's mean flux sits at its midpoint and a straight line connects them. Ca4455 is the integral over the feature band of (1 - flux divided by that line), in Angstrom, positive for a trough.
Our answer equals 1.9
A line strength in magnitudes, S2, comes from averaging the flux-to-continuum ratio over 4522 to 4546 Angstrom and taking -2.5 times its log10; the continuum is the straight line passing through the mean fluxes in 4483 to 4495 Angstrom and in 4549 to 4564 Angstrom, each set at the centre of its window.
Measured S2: 0.06 mag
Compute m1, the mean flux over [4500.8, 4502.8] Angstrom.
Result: 8.4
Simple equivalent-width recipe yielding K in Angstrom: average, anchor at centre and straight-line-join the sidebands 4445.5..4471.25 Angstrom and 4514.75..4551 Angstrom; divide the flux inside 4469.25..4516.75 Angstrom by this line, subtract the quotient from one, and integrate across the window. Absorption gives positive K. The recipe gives -4.8 Angstrom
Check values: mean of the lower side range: 9.16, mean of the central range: 10.1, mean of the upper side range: 9.26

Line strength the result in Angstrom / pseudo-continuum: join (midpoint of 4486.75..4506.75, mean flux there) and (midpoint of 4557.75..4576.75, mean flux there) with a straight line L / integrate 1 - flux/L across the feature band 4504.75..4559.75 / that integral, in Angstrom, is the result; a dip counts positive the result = 3.0 Angstrom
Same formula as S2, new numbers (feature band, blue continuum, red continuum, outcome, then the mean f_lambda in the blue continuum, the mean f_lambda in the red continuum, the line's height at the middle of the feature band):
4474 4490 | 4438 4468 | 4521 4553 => -0.15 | 9.09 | 9.2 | 9.13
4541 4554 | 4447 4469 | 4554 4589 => 0.00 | 9.07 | 9.74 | 9.6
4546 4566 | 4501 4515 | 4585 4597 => 0.04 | 10.2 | 9.51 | 9.82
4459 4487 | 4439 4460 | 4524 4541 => -0.07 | 9.16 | 8.95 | 9.1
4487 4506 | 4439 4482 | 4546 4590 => -0.05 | 9.42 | 9.67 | 9.5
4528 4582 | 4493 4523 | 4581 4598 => 0.01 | 9.91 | 9.43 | 9.63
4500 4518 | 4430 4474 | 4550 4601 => -0.08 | 9.14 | 9.69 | 9.39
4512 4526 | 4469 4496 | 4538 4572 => 0.04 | 10.1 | 9.78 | 9.92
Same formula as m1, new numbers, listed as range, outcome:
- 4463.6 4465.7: 9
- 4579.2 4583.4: 8.51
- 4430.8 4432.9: 8.36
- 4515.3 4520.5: 9.69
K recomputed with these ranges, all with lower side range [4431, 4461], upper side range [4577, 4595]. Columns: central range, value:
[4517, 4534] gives 0.6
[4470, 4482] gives -1.5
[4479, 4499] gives -1.9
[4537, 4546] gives -0.4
